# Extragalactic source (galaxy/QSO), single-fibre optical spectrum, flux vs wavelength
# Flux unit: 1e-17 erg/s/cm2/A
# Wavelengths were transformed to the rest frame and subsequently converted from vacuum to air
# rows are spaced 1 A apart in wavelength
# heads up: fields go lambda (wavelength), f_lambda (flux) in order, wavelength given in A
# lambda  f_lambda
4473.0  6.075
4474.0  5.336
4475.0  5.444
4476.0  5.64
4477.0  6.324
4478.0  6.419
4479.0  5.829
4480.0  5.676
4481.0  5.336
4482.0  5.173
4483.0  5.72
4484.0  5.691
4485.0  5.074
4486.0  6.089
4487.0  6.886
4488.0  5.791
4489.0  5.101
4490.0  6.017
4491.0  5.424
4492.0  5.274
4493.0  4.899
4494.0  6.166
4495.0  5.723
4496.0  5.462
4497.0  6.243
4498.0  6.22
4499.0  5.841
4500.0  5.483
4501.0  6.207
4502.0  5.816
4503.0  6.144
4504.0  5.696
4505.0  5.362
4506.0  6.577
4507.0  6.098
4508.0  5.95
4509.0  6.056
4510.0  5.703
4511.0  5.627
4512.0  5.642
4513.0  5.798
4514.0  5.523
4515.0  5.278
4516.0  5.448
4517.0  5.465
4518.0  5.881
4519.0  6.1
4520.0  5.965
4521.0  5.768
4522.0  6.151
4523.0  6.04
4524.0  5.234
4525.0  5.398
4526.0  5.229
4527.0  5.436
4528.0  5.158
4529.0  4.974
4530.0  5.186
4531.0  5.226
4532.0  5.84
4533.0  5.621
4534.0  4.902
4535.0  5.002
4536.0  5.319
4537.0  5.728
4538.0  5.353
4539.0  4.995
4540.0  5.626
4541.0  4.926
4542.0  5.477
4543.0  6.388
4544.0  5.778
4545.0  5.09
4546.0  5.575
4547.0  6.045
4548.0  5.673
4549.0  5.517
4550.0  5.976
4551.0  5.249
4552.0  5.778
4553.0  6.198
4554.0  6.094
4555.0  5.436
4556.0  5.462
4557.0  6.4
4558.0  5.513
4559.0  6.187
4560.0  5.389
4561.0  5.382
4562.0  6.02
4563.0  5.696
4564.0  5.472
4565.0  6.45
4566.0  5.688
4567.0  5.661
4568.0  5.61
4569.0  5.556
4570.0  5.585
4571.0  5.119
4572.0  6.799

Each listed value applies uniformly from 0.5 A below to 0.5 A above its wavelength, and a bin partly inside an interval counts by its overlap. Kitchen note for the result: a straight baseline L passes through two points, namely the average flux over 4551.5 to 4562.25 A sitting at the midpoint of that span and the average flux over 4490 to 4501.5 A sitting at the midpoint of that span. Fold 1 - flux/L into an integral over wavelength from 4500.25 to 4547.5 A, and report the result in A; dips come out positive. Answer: 1.2 A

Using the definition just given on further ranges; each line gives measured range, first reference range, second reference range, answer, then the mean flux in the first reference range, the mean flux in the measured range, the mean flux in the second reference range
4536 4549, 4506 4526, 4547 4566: 0.50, 5.75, 5.54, 5.78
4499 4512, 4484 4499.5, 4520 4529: -0.51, 5.75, 5.88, 5.54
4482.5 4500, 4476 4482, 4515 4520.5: 0.19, 5.83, 5.74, 5.73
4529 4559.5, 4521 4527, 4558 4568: 0.58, 5.61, 5.58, 5.75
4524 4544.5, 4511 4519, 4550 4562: 1.10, 5.61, 5.37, 5.76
